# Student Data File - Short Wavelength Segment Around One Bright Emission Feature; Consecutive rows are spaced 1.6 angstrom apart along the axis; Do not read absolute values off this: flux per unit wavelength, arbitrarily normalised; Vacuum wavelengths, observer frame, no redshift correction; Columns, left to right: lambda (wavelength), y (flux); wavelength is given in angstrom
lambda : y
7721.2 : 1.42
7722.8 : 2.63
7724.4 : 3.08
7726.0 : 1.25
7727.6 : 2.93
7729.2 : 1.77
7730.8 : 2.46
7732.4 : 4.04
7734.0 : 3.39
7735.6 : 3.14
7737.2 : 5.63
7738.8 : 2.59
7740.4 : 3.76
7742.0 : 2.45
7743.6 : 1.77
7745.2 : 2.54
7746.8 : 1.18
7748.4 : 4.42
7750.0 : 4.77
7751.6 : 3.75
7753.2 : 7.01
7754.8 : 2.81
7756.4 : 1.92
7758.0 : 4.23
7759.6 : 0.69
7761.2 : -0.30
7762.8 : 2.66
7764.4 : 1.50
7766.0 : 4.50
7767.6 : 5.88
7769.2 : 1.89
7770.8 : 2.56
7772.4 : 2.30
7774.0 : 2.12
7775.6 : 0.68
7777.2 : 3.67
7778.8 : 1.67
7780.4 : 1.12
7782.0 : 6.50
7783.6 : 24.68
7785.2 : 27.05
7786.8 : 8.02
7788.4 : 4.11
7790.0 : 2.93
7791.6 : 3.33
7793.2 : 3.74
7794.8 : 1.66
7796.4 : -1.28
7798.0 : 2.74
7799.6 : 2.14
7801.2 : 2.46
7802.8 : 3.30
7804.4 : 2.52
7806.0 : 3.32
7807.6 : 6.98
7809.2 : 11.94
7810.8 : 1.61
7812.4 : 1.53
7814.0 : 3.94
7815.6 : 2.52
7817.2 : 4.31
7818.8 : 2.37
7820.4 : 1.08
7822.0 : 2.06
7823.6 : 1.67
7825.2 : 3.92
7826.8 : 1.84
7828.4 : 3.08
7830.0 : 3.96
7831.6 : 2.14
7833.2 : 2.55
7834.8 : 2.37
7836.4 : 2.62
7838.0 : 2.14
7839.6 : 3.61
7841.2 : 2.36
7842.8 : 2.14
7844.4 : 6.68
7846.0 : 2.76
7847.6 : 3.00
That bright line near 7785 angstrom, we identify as H-alpha 6563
